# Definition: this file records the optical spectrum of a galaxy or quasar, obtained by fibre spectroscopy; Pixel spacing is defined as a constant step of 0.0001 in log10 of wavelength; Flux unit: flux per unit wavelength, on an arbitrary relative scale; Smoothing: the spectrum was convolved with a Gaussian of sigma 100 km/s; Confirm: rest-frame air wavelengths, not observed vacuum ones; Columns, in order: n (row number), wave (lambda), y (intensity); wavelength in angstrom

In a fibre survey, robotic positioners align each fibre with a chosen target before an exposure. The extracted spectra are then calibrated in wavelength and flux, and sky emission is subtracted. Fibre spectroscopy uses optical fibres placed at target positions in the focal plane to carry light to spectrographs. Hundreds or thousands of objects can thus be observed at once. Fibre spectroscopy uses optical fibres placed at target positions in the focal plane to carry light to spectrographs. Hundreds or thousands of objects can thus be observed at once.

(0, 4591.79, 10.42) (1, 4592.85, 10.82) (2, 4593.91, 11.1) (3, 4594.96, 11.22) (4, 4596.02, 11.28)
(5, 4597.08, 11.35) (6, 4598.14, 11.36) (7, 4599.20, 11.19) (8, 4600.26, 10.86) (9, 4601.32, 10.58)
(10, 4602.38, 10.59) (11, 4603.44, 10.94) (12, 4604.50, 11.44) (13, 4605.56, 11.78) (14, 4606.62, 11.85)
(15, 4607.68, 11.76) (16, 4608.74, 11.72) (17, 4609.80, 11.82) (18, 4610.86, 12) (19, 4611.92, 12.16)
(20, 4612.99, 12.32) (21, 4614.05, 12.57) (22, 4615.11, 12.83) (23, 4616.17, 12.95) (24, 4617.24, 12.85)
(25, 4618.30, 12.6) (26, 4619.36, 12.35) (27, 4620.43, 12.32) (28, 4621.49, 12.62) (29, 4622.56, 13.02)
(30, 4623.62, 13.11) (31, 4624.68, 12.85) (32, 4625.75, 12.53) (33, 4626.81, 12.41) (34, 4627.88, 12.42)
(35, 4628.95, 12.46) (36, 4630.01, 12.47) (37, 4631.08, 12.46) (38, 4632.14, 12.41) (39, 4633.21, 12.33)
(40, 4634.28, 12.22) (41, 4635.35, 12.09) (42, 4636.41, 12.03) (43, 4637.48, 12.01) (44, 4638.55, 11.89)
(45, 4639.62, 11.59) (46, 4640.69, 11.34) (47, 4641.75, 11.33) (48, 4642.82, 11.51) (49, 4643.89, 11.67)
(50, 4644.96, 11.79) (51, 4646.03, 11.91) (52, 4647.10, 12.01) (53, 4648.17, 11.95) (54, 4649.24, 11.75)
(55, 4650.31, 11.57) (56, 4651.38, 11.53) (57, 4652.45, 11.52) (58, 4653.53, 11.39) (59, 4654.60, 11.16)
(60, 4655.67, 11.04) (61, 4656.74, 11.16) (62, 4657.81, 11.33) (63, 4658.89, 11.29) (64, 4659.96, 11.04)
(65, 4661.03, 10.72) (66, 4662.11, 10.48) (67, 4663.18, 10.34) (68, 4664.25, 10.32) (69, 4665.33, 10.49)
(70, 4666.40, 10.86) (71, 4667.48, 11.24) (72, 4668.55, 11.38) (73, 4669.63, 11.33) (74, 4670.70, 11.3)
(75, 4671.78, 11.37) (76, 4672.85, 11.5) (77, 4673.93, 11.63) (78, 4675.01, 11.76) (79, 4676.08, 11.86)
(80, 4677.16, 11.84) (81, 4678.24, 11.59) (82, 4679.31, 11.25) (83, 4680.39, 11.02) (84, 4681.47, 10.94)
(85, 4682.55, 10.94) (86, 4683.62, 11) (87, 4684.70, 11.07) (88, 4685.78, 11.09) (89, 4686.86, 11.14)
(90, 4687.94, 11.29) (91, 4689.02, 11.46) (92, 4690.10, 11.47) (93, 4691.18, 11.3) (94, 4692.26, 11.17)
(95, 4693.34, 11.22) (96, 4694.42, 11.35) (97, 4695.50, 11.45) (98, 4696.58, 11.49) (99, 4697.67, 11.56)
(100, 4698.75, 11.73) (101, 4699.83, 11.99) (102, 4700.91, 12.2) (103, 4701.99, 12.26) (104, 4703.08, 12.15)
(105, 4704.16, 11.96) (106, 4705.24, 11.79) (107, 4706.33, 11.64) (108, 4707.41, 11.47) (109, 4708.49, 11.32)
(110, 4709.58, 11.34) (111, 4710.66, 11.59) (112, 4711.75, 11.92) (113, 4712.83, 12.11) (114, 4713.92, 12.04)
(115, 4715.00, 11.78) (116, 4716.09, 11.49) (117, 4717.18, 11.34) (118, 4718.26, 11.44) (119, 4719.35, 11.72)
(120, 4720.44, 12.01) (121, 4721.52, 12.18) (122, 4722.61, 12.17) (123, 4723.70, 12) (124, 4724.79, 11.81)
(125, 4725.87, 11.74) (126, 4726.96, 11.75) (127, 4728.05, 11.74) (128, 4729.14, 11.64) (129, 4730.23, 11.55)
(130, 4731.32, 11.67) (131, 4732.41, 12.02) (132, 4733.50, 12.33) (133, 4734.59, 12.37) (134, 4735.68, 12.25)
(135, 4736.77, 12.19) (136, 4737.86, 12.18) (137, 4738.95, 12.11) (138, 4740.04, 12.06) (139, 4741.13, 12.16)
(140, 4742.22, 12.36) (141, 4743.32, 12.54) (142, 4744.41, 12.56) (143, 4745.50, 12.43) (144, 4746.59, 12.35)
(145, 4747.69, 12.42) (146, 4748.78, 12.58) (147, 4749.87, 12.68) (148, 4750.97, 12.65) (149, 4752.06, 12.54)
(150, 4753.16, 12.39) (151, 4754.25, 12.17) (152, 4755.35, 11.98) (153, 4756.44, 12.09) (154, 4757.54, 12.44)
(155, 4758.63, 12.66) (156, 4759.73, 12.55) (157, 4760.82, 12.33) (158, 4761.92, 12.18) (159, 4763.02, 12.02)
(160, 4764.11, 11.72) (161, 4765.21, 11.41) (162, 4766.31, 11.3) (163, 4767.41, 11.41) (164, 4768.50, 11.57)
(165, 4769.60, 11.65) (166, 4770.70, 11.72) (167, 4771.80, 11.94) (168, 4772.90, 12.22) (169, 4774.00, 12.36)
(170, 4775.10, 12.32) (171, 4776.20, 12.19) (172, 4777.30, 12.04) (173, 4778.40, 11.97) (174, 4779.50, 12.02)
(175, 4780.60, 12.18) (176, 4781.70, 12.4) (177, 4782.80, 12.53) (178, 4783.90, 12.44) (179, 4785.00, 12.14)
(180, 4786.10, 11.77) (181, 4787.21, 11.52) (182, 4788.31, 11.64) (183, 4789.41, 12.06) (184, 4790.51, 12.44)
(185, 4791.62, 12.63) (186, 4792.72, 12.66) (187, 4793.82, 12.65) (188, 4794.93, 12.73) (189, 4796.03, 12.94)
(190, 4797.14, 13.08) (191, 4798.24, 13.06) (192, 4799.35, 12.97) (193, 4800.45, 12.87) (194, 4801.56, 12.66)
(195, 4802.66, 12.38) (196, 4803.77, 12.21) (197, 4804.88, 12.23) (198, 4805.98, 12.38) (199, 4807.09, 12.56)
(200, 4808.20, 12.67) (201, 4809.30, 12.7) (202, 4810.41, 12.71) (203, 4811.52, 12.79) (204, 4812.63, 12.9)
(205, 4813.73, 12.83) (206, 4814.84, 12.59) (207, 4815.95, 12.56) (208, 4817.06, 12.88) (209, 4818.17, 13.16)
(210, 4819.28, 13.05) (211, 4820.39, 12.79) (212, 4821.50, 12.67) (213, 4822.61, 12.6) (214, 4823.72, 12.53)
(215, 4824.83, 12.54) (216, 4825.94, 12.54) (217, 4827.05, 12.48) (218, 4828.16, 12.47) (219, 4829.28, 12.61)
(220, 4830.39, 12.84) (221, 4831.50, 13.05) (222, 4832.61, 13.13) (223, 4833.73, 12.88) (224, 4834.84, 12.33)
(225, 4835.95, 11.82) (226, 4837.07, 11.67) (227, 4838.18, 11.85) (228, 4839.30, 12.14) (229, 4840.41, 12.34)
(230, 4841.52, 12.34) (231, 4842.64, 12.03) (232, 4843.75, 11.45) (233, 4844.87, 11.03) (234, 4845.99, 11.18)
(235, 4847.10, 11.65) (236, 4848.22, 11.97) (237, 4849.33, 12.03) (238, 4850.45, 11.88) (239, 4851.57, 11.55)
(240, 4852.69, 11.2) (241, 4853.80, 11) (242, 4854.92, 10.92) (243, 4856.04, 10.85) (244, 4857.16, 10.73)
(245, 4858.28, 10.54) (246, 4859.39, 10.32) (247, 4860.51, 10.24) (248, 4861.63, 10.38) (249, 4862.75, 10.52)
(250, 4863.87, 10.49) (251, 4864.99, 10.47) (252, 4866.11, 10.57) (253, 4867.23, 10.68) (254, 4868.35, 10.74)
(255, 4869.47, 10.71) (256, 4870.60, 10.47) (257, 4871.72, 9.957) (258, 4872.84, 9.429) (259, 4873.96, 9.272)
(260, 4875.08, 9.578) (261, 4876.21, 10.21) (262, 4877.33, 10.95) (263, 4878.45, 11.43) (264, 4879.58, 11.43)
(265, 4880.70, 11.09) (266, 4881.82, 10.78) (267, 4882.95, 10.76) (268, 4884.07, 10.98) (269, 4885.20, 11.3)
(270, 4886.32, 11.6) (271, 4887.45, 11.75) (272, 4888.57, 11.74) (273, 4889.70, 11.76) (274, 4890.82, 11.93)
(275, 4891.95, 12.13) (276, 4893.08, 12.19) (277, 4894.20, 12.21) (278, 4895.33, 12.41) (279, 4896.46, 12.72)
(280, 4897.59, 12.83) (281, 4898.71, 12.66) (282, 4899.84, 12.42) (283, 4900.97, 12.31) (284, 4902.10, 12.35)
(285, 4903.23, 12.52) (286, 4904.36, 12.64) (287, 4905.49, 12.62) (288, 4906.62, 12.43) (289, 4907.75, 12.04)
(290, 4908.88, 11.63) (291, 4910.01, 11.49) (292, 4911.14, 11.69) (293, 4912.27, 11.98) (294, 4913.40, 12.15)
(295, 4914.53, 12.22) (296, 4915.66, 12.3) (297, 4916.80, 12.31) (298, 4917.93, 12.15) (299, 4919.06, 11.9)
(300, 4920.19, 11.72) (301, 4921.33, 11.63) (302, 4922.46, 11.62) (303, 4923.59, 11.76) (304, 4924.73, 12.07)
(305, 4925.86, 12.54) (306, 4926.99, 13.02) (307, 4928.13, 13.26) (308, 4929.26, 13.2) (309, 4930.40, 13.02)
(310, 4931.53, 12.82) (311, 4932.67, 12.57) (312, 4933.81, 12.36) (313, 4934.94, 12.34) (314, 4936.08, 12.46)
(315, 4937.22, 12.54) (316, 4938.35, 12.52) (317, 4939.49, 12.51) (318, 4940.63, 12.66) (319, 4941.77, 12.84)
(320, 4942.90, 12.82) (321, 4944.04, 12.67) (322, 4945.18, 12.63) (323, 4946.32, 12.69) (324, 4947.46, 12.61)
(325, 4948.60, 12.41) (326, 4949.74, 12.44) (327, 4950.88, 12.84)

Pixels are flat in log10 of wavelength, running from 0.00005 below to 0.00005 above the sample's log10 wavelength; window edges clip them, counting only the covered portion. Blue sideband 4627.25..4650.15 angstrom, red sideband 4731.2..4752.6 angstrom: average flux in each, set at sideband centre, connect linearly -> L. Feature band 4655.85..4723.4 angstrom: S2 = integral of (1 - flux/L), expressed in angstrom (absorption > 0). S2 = 4.0 angstrom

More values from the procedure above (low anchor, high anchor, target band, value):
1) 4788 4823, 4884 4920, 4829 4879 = 4.7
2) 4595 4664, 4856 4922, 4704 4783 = -2.6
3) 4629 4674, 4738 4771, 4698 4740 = 0.3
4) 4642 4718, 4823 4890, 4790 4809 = -2.1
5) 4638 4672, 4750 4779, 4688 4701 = 0.1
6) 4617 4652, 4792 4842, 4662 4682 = 1.7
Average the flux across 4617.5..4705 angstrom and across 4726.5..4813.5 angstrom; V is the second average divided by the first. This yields 1.1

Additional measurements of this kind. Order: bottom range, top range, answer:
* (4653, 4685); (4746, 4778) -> 1.09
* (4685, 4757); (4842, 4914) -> 0.96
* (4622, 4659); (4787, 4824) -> 1.06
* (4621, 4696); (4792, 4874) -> 1.03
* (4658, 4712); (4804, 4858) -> 1.08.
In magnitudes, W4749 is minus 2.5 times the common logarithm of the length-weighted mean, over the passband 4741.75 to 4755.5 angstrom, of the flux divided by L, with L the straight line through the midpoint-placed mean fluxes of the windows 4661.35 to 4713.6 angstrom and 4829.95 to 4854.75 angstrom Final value -0.07 mag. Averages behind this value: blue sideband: 11.4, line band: 12.4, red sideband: 12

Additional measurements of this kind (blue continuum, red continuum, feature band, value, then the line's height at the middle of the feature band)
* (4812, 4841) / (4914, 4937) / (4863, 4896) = 0.14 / 12.5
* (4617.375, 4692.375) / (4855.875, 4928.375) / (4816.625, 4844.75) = -0.08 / 11.5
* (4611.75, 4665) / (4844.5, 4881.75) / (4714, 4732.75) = -0.03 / 11.5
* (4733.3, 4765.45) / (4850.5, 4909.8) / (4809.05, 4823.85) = -0.09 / 11.8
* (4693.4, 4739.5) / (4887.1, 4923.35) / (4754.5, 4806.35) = -0.03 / 11.9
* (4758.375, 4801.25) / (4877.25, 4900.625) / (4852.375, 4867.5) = 0.12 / 11.9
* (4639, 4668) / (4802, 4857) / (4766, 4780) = 0.00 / 11.9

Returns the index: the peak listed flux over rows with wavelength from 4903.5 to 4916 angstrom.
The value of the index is 12.64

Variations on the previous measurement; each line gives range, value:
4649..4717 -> 12.26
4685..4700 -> 11.99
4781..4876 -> 13.16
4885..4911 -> 12.83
